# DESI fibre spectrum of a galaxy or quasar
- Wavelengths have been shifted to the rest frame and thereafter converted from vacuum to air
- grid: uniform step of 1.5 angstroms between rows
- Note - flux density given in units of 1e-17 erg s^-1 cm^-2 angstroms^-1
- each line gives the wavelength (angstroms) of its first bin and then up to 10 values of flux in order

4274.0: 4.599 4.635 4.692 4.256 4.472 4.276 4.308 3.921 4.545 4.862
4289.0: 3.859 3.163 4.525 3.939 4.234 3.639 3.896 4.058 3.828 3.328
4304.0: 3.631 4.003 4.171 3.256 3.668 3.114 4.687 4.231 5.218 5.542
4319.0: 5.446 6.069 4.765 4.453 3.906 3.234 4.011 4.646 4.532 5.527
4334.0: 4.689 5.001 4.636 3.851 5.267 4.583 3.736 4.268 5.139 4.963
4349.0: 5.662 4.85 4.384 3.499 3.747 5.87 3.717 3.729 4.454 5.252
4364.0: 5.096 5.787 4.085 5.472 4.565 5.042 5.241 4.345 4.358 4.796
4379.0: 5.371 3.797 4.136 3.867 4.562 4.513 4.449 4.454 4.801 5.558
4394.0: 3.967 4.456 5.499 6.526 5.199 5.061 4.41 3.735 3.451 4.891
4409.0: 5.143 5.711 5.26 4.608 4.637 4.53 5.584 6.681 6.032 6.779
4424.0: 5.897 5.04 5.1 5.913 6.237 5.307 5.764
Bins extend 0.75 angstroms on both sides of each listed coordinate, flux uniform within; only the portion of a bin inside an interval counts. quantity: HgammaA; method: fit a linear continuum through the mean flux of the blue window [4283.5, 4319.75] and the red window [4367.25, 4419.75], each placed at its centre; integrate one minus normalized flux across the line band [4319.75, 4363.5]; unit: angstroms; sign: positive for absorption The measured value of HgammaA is -1.6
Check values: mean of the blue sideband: 4.12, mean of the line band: 4.57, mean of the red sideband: 4.79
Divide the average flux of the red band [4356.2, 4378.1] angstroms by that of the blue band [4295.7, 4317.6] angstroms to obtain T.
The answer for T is 1.2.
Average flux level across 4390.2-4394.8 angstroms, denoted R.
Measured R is 4.77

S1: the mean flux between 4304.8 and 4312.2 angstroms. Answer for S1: 3.64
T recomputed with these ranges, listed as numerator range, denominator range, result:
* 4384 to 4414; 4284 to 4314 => 1.23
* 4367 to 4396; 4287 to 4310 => 1.19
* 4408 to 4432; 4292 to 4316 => 1.41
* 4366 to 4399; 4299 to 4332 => 1.10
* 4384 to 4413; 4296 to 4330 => 1.14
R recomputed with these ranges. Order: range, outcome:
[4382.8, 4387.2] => 4.32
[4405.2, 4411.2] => 4.78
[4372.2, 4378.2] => 4.69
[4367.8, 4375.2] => 4.93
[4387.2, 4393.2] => 4.81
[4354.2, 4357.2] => 4.77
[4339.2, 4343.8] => 4.52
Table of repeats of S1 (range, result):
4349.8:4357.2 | 4.46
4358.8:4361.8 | 4.12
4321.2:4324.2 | 4.64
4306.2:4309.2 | 3.73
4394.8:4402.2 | 5.36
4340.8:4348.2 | 4.53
